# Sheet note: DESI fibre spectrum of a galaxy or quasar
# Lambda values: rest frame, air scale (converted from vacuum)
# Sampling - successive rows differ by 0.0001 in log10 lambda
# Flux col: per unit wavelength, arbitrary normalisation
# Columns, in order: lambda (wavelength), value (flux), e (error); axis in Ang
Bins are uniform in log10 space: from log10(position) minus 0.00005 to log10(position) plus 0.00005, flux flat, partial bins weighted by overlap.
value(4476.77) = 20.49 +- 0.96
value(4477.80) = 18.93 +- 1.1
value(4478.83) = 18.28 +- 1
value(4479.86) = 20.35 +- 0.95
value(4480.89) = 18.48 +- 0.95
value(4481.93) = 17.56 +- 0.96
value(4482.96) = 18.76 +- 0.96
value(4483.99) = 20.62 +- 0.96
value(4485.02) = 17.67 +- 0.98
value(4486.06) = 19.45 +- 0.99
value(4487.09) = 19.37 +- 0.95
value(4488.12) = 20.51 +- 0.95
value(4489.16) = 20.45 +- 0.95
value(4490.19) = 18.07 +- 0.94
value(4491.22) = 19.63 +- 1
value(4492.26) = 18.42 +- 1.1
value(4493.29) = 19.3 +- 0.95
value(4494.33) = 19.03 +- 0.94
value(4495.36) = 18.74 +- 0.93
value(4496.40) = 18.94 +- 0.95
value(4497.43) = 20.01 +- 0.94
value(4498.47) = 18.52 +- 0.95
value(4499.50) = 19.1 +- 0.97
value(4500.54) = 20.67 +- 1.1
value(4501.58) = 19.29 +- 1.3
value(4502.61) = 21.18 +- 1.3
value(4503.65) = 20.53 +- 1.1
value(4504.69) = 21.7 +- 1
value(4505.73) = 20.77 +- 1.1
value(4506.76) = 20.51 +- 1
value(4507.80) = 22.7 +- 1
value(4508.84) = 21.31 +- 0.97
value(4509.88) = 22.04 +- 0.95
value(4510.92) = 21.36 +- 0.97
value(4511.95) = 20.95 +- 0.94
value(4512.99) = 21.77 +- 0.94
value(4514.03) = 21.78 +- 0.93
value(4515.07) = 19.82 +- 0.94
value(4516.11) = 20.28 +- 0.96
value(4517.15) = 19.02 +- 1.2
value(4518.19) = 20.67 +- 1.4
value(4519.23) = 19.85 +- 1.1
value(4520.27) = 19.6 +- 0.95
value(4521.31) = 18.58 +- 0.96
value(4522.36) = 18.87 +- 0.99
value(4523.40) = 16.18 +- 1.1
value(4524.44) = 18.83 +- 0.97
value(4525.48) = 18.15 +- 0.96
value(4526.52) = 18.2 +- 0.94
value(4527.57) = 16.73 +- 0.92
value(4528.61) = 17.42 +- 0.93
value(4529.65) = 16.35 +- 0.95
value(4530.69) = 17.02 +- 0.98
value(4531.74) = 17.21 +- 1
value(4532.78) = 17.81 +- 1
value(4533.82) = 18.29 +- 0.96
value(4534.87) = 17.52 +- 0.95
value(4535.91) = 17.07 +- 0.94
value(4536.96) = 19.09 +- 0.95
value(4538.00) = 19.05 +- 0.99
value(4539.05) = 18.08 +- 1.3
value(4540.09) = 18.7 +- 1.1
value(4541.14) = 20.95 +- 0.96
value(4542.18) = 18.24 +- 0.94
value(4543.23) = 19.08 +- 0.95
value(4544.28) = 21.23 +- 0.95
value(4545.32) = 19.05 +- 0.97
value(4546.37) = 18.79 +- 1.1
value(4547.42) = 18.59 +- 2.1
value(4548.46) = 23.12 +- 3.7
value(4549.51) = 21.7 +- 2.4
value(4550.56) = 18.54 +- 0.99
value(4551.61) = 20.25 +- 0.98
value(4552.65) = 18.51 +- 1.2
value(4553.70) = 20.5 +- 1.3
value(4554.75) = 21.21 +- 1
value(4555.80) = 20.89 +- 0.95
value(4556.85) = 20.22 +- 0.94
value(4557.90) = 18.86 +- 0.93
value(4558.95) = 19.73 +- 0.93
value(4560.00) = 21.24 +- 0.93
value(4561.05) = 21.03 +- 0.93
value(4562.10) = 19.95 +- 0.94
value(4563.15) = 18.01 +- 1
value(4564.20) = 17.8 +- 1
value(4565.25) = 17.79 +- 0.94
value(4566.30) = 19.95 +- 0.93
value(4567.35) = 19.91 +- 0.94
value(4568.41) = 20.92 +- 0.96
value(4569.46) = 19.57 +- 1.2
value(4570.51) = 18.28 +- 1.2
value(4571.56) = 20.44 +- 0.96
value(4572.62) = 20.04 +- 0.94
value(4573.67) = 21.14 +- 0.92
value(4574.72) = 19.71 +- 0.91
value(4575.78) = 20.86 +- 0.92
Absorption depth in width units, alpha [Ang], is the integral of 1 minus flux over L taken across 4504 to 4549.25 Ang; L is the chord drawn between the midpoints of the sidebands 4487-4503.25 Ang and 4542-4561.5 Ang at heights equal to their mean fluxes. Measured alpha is 1.0 Ang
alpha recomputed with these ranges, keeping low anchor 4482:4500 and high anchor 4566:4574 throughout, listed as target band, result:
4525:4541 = 1.44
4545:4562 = -0.28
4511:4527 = -0.07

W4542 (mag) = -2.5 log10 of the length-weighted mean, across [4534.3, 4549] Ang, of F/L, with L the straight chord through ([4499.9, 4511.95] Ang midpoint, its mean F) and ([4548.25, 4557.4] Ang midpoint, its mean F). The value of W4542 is 0.08 mag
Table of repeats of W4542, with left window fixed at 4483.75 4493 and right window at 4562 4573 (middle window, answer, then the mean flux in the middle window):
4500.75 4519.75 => -0.084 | 20.9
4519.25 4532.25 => 0.086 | 17.8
